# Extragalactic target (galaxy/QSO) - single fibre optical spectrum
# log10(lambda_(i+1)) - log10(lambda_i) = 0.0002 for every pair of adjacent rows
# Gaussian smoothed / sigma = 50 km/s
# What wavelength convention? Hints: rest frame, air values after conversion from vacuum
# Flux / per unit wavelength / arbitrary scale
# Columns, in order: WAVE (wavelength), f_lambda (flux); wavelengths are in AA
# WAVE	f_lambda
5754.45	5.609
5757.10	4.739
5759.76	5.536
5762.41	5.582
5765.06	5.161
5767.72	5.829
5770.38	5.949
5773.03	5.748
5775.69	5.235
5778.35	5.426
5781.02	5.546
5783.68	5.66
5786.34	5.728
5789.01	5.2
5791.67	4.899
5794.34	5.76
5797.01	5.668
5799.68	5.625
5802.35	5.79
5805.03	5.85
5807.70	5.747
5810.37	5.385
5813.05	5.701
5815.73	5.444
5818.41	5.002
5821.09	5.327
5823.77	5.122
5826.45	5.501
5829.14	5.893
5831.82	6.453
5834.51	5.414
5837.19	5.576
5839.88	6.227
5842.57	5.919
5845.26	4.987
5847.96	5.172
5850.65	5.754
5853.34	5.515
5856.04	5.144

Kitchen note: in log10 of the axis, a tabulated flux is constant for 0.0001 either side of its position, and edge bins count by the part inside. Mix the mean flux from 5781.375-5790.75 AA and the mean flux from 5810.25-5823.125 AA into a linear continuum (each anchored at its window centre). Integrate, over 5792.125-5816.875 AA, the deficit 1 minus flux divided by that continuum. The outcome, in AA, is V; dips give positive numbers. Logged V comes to -1.0 AA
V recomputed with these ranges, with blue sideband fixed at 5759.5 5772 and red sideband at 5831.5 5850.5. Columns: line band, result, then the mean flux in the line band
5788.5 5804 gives 0.3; 5.51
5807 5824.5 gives 0.8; 5.39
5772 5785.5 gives 0.2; 5.52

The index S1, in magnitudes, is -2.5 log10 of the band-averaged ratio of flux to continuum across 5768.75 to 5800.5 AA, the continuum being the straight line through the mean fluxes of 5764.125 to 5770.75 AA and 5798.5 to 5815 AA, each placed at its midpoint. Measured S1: 0.02 mag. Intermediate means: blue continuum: 5.62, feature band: 5.54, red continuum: 5.67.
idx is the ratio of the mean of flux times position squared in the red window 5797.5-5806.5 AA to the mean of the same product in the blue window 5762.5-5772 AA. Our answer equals 1.03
